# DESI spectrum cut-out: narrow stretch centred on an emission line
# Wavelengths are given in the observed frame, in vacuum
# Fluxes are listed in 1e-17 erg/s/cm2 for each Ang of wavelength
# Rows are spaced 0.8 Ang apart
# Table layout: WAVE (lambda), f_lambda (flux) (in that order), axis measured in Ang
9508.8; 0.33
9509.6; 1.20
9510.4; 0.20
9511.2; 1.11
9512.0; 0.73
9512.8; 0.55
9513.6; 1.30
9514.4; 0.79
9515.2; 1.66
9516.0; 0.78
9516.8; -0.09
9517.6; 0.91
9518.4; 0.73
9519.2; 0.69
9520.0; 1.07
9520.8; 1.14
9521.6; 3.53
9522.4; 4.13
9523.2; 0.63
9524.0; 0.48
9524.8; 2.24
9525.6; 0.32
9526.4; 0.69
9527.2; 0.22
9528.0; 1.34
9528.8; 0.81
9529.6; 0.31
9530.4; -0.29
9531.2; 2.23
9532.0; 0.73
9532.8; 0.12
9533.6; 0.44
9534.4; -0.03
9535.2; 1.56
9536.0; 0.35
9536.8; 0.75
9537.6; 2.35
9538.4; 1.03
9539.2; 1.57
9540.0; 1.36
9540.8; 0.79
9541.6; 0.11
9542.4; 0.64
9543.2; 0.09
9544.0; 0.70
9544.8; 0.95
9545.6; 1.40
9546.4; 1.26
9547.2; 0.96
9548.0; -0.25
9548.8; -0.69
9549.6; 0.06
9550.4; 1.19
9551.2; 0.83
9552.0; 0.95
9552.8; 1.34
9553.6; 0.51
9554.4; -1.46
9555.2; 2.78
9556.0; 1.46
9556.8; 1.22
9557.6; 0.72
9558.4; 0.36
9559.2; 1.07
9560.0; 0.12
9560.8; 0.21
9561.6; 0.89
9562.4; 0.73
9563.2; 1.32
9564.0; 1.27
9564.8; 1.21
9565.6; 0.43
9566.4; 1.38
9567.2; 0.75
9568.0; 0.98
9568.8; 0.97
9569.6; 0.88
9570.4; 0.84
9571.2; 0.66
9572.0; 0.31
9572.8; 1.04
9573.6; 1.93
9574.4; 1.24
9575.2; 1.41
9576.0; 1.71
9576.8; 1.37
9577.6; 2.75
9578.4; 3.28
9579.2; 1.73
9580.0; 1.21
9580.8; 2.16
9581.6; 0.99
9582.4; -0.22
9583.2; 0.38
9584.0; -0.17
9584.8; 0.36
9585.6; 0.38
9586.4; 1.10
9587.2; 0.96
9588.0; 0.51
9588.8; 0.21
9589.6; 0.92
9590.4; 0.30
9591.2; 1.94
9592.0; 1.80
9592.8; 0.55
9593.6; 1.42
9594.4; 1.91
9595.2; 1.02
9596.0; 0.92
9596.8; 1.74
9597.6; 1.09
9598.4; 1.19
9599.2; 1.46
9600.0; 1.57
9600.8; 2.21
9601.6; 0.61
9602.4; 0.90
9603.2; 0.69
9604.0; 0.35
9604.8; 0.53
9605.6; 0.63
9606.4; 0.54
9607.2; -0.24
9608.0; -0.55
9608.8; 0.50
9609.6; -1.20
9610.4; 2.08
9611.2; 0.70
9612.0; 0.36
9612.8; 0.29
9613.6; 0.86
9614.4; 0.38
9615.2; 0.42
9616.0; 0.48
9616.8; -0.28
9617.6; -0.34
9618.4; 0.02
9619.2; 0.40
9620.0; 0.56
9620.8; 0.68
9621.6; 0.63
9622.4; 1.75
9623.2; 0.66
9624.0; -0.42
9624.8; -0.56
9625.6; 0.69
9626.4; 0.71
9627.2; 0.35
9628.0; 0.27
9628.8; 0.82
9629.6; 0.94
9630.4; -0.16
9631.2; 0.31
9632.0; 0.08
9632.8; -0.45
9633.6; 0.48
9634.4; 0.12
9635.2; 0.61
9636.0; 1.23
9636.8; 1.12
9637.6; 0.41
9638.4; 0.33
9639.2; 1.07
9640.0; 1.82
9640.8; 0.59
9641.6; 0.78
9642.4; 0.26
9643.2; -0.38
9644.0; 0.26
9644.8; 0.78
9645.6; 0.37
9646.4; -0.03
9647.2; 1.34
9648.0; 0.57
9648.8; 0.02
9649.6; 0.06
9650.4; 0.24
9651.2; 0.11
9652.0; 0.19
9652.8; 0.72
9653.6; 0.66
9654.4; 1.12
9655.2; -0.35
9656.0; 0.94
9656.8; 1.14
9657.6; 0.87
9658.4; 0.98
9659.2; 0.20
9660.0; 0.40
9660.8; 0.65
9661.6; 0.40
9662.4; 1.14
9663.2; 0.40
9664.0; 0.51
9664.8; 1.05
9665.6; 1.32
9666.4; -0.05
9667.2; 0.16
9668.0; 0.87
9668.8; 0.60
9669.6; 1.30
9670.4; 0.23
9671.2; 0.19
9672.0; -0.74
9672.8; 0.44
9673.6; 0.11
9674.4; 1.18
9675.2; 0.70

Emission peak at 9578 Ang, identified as [S II] 6716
